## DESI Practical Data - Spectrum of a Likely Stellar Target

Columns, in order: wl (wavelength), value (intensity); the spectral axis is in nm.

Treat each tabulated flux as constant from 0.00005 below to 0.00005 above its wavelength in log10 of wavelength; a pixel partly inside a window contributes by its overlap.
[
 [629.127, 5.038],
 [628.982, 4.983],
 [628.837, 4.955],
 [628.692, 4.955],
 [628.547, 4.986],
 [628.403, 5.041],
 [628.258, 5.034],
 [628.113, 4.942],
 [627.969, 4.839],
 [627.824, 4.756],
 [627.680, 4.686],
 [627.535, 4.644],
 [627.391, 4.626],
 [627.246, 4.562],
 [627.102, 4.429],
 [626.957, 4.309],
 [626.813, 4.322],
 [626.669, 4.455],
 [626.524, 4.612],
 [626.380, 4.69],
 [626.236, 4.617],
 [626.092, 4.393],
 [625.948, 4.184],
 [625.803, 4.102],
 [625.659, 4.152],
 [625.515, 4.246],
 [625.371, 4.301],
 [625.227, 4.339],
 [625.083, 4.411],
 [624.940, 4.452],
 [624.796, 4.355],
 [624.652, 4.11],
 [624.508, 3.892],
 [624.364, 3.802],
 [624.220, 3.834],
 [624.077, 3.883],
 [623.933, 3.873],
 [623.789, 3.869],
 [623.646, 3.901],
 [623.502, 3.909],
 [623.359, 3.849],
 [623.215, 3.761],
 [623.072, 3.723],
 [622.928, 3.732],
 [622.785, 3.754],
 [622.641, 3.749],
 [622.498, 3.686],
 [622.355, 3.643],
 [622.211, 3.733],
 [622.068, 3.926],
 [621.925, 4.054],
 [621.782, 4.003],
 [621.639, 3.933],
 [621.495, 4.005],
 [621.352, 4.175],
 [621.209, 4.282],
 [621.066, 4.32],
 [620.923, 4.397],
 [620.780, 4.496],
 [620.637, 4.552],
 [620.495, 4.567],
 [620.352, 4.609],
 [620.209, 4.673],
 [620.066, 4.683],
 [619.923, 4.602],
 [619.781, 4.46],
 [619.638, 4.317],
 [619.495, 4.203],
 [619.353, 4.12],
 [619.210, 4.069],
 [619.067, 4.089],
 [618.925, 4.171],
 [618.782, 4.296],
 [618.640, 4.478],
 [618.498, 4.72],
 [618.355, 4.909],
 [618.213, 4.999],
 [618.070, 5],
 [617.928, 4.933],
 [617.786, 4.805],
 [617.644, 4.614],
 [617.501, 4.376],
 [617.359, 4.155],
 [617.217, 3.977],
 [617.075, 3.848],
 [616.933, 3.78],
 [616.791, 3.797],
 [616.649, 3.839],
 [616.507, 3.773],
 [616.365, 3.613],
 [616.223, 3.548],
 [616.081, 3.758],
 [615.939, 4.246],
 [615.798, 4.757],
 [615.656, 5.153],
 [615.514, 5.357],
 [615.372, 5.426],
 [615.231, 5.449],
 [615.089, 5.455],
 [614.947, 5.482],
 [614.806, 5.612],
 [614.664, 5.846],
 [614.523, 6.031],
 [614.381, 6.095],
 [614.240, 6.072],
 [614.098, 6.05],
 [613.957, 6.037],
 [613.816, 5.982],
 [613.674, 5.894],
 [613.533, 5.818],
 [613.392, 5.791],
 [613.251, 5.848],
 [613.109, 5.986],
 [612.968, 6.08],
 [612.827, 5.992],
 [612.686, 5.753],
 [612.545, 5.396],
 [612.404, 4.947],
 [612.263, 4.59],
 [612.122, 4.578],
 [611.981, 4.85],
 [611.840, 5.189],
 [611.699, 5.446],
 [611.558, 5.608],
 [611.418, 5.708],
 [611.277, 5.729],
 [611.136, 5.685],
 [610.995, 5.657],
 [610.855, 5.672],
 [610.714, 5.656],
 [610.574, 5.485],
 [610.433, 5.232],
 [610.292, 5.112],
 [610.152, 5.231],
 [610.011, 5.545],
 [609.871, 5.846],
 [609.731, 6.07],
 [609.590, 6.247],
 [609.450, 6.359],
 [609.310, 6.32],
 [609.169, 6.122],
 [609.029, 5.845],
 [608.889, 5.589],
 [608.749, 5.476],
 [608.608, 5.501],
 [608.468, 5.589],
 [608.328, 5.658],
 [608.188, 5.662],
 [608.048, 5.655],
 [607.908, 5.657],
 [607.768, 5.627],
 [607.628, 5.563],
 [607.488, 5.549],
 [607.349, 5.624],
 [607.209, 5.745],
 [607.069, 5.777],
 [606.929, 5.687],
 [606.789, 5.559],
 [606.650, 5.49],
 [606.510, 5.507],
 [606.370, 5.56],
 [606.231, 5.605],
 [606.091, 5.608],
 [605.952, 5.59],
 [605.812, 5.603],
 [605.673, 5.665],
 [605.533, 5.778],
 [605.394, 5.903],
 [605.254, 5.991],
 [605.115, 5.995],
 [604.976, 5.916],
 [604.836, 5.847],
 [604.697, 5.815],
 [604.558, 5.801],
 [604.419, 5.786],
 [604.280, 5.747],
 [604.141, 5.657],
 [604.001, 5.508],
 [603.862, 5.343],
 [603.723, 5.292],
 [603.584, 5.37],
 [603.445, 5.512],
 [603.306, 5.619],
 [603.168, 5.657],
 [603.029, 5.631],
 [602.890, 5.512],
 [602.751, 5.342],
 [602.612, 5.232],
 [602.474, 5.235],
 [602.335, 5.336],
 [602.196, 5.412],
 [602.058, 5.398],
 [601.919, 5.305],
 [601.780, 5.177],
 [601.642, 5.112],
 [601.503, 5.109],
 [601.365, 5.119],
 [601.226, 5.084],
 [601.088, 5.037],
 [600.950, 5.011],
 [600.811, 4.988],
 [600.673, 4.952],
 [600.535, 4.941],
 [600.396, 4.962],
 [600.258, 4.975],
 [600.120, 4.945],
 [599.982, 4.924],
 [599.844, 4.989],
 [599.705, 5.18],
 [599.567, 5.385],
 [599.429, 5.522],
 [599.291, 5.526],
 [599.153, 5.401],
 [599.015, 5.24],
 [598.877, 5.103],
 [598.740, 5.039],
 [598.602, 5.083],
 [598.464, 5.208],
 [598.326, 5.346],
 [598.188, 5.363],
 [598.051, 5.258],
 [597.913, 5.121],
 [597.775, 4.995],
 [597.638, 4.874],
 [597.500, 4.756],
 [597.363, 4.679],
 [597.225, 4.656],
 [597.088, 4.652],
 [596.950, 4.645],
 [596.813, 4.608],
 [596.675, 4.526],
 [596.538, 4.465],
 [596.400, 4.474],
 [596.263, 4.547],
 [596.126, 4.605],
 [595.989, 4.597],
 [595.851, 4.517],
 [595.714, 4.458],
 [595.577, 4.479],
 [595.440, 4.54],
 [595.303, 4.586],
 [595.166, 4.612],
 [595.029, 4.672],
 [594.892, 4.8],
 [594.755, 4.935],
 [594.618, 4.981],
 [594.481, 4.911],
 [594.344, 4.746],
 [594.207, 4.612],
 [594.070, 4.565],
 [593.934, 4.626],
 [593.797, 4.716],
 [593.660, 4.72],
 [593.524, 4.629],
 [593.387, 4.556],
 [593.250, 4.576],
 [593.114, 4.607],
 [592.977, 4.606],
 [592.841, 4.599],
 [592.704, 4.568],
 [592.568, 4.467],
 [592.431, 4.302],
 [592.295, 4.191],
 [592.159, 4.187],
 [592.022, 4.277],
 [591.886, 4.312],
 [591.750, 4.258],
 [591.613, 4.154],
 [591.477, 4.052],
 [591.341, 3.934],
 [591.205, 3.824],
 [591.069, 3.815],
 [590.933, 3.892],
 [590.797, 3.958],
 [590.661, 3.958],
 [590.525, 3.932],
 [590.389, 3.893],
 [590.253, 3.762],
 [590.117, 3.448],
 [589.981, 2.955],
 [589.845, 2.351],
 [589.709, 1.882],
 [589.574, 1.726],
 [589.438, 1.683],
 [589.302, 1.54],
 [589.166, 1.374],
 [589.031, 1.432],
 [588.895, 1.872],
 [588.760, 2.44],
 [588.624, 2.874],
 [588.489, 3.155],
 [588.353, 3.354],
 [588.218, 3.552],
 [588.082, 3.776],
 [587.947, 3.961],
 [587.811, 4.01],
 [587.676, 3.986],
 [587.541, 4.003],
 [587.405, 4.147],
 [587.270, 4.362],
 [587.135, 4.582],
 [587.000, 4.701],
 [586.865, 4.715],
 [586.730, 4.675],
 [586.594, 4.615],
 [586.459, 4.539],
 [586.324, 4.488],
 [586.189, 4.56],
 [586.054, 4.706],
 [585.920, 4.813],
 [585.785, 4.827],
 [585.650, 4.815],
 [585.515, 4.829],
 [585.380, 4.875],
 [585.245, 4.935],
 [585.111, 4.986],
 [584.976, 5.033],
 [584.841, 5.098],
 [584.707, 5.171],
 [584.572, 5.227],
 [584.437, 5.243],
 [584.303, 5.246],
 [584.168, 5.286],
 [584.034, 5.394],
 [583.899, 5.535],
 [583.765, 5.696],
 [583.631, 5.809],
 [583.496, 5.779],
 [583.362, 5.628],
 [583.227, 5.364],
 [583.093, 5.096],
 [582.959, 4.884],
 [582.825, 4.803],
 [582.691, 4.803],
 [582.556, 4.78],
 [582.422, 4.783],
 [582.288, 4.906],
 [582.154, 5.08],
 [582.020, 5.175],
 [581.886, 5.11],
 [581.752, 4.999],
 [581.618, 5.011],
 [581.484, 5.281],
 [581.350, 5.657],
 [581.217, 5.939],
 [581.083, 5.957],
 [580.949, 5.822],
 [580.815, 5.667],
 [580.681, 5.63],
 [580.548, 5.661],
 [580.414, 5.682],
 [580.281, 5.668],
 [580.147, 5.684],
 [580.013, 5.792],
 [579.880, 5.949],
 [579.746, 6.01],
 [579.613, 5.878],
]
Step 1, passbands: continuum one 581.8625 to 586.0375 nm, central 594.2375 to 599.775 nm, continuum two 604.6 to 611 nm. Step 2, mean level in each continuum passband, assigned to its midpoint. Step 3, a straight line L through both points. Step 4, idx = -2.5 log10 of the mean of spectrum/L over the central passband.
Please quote 0.12 mag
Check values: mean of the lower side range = 5.12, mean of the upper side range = 5.7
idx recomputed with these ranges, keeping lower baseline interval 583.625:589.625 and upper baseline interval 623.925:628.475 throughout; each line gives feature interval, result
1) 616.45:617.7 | 0.09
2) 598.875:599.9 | -0.24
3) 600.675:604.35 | -0.24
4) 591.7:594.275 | -0.07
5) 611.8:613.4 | -0.24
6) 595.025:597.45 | -0.09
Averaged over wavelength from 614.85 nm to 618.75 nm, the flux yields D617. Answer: 4.53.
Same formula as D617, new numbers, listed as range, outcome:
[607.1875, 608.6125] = 5.63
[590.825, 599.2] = 4.63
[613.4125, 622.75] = 4.61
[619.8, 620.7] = 4.61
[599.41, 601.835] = 5.07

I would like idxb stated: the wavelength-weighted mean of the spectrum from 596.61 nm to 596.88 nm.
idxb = 4.56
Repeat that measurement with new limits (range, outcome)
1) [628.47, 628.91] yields 4.97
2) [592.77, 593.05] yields 4.6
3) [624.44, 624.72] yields 4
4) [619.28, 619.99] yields 4.34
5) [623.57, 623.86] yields 3.89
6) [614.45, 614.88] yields 5.83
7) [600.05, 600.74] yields 4.96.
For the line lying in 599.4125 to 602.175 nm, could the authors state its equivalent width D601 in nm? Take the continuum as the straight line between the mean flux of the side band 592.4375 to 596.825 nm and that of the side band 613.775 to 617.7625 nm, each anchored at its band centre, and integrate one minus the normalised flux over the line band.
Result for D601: -0.25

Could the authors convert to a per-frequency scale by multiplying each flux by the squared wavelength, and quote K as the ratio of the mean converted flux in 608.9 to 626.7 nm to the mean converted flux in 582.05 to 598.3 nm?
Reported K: 1.19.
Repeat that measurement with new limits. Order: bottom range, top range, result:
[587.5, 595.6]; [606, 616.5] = 1.53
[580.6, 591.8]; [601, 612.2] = 1.37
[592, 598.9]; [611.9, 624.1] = 1.06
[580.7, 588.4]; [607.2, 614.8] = 1.26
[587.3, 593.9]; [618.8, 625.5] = 1.25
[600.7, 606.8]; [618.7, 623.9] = 0.79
